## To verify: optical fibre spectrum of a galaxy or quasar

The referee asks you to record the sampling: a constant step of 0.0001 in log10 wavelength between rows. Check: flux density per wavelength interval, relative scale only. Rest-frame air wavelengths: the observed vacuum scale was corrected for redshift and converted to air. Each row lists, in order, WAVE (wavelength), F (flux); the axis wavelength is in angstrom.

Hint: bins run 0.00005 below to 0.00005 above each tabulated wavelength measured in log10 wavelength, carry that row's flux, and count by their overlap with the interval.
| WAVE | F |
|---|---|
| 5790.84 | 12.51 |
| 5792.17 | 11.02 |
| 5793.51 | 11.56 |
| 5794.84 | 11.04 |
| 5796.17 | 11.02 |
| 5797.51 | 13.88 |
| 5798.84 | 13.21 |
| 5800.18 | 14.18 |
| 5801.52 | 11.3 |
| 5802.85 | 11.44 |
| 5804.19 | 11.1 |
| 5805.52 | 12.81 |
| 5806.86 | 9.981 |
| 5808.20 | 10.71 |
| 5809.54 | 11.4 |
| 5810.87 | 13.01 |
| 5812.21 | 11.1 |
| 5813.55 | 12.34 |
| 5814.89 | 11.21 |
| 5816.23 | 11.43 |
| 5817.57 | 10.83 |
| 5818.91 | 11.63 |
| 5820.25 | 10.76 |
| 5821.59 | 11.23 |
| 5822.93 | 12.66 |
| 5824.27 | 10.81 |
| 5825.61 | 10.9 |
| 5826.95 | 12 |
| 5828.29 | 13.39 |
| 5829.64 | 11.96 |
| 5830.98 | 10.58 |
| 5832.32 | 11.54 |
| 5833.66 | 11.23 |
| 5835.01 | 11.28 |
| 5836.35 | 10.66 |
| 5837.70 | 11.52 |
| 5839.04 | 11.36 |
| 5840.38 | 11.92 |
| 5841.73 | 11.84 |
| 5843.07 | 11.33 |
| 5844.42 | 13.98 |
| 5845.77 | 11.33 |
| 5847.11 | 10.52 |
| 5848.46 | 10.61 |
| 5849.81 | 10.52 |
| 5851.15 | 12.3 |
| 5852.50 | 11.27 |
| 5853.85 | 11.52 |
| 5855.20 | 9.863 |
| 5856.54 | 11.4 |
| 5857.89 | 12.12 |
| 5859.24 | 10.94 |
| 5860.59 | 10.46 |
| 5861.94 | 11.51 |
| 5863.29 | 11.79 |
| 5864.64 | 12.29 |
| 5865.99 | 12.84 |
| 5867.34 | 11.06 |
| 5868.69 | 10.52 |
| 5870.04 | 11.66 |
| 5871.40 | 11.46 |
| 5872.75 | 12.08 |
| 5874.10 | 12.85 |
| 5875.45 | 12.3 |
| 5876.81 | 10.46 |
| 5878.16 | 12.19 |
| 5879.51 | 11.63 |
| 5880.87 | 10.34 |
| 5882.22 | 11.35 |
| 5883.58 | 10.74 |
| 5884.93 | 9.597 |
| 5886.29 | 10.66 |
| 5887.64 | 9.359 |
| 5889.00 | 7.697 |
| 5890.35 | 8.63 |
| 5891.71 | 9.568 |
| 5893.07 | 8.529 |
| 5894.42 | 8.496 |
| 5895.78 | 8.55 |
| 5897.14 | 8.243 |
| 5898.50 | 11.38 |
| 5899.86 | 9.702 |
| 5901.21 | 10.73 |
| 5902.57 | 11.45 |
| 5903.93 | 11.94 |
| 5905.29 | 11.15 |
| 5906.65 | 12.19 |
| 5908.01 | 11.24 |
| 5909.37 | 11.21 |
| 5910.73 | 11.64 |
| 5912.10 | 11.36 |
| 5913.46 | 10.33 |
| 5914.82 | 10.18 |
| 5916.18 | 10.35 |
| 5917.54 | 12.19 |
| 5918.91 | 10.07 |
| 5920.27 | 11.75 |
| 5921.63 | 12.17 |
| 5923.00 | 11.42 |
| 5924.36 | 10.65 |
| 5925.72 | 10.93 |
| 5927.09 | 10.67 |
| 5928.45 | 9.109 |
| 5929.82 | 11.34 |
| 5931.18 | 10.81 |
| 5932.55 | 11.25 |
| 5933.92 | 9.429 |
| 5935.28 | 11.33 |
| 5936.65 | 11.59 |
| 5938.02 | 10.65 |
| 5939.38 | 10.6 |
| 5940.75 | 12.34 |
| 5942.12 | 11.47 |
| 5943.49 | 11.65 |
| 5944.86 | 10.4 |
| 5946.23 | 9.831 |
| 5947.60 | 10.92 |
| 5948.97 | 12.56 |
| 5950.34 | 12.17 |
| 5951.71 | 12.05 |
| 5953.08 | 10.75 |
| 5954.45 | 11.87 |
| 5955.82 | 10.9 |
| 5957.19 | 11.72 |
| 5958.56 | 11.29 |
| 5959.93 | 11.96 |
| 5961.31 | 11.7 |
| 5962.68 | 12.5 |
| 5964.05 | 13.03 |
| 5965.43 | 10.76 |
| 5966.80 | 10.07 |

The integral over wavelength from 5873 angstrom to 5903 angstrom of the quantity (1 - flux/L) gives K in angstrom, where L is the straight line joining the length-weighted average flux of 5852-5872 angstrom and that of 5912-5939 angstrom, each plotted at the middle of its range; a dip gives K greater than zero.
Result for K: 2.6 angstrom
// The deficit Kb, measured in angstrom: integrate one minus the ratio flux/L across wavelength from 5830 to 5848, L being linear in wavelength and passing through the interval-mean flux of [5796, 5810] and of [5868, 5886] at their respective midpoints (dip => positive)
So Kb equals 0.3 angstrom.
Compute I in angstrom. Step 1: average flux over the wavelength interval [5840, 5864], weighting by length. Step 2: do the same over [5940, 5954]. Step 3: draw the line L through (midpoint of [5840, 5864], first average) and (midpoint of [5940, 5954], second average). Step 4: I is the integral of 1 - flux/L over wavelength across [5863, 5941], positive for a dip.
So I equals 4.0 angstrom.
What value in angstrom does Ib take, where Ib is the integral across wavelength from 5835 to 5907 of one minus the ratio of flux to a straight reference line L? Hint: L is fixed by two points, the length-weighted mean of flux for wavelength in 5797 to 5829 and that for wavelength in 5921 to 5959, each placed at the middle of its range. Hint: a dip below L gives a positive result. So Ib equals 3.4 angstrom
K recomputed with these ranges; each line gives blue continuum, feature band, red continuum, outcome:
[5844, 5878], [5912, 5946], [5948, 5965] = 2.33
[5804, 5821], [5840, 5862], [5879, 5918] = -0.86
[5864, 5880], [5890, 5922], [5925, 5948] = 2.05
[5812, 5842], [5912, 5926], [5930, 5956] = 0.29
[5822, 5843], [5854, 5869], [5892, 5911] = -0.39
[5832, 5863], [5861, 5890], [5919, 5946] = 0.28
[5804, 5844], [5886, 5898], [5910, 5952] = 2.55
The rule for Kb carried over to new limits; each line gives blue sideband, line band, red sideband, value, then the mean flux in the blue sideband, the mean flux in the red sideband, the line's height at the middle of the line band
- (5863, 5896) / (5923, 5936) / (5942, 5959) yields 0.6 angstrom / 10.7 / 11.4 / 11.2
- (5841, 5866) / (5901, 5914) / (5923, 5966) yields 0.0 angstrom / 11.5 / 11.2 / 11.3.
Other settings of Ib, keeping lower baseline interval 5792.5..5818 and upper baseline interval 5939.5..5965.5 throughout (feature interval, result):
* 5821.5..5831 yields -0.05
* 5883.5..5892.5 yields 1.76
